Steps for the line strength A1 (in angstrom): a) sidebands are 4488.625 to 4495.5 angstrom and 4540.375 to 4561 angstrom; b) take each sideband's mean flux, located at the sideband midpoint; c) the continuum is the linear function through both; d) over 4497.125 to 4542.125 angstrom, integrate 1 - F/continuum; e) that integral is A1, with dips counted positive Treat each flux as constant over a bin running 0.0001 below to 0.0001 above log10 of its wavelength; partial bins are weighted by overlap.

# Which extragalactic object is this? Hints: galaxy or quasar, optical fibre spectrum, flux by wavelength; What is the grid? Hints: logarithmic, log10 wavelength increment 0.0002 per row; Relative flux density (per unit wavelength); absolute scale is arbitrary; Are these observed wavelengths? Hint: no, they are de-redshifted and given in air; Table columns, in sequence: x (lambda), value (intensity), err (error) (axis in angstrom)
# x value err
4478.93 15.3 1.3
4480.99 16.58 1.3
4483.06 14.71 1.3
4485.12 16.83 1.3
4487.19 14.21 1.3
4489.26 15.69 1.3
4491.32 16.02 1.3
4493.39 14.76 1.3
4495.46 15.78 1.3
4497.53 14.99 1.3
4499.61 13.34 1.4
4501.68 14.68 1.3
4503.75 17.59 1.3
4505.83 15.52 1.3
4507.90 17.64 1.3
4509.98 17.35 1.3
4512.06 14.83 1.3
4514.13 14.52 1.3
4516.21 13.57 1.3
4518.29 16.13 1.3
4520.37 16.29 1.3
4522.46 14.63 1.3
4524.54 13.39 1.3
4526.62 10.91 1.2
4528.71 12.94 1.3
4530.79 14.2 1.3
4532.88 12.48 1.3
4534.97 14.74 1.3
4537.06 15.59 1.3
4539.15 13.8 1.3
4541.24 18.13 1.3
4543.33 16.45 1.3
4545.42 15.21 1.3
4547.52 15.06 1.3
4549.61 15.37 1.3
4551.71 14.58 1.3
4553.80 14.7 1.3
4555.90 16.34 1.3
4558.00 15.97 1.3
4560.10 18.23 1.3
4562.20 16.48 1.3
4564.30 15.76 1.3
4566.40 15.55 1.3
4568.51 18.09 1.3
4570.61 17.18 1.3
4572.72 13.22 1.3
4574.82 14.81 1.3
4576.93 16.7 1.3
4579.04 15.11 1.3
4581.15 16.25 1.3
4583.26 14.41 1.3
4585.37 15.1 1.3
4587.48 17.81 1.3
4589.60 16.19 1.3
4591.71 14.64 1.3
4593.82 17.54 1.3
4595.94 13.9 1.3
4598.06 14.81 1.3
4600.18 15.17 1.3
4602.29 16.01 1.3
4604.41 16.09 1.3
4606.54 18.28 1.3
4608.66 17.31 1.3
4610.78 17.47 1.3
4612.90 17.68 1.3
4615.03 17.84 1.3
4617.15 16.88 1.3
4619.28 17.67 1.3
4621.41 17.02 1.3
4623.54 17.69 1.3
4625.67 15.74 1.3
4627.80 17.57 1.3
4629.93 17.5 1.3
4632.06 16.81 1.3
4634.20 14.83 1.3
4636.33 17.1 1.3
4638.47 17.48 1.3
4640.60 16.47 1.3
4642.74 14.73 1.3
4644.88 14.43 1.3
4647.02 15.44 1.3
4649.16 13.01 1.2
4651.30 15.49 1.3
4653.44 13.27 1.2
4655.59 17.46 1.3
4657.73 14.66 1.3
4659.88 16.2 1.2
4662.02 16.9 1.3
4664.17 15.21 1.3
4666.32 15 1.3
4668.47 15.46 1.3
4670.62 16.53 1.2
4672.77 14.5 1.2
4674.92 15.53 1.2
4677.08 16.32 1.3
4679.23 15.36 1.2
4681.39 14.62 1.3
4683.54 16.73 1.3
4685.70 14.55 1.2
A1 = 2.5 angstrom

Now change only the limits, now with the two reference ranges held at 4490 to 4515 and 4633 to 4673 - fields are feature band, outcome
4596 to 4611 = -0.7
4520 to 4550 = 2.0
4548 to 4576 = -0.5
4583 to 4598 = -0.1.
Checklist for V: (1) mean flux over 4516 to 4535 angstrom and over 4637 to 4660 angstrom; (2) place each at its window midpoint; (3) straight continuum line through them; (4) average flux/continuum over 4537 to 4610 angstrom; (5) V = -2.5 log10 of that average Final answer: -0.10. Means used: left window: 13.9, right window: 15.3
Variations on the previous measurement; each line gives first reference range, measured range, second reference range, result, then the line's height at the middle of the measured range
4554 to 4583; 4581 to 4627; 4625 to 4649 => -0.026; 16.1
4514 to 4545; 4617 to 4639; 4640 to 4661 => -0.132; 15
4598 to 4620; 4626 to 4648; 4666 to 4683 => 0.006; 16.3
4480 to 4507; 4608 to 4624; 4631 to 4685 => -0.125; 15.5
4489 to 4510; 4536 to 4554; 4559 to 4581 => 0.034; 16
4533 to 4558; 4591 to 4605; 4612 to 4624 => 0.095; 16.9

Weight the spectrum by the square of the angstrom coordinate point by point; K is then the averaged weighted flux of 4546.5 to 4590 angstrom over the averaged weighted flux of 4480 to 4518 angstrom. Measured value 1.05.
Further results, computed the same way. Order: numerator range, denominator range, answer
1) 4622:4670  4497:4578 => 1.09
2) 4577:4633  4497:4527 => 1.14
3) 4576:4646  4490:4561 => 1.12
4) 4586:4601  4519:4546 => 1.11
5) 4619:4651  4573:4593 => 1.06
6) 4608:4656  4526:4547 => 1.17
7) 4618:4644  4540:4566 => 1.08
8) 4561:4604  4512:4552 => 1.10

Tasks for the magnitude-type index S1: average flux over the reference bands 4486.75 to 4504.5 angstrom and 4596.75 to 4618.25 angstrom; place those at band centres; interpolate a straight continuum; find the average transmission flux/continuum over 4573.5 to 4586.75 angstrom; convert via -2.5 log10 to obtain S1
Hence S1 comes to 0.064 mag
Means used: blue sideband 15.2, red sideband 16.7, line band 15.4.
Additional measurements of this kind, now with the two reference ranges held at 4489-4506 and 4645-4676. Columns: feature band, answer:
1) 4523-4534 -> 0.19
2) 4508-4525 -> 0.00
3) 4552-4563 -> -0.06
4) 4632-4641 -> -0.08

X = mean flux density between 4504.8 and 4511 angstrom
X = 16.8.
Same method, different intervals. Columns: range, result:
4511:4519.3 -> 14.8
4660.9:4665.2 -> 16.1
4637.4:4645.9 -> 15.8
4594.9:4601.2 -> 14.6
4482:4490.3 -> 15.4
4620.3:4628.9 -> 17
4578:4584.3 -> 15.3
